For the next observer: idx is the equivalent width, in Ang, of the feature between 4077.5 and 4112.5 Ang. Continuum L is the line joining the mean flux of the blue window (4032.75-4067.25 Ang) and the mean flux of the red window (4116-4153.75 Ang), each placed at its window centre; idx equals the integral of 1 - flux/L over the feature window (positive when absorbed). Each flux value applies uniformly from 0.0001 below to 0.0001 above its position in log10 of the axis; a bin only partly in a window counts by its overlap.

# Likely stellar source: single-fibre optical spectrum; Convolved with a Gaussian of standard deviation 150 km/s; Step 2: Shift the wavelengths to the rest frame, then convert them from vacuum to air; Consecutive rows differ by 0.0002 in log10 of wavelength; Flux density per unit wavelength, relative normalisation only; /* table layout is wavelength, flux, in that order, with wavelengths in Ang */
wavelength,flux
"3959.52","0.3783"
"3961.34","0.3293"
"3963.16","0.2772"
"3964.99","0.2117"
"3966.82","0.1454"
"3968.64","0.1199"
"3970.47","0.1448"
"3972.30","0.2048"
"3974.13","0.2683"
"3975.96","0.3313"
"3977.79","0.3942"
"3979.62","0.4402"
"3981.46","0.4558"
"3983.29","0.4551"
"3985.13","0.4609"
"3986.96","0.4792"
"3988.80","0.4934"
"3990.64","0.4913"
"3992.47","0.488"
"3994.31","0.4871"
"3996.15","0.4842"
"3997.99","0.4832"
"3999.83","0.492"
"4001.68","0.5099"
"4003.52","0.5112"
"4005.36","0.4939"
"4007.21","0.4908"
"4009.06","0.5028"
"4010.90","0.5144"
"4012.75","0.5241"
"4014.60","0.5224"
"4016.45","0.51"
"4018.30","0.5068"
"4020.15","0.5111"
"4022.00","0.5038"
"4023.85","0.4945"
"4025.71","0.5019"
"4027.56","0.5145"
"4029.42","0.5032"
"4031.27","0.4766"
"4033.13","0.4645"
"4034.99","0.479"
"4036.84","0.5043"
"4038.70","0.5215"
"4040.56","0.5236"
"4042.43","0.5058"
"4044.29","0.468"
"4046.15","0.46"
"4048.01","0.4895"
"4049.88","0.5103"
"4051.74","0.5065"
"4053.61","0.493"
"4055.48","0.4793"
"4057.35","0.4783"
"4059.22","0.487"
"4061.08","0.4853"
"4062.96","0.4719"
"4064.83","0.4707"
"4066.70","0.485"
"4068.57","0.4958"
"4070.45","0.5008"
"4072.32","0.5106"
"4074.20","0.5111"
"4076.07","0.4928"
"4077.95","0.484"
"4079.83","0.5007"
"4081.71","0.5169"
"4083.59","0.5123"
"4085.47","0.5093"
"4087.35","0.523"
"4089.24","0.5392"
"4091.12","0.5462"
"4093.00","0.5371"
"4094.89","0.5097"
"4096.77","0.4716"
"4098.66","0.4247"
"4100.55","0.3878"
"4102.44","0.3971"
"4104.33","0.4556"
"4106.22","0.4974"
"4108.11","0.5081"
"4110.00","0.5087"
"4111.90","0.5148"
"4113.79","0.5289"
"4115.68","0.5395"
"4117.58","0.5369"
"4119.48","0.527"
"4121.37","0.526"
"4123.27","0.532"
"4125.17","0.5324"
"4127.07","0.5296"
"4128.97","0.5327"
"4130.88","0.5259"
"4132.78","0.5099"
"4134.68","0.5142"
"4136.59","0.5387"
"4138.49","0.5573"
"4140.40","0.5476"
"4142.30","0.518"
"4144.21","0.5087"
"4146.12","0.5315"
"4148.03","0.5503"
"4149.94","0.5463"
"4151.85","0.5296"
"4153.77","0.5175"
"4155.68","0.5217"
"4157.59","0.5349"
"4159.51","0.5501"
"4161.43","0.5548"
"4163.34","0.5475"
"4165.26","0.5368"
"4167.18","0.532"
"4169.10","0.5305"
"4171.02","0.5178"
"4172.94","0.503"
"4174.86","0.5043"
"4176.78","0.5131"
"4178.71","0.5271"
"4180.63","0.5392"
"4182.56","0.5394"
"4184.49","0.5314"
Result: 1.3 Ang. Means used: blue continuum 0.489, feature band 0.492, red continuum 0.531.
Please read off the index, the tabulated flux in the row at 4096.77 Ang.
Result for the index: 0.4716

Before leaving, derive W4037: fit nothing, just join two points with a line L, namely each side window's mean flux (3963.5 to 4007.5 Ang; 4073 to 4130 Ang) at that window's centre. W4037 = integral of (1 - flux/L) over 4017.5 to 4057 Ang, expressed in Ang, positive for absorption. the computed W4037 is -4.67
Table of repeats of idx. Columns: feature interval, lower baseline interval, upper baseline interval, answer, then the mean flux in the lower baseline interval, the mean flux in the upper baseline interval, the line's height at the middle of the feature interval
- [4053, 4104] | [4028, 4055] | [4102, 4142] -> 1.6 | 0.493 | 0.519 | 0.505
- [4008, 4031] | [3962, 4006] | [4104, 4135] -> -4.7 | 0.388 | 0.52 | 0.423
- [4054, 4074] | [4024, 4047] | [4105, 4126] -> 0.6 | 0.494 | 0.522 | 0.504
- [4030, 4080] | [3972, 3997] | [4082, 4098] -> -0.3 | 0.429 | 0.517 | 0.488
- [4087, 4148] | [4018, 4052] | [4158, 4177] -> 0.7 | 0.497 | 0.53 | 0.517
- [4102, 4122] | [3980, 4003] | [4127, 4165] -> 0.6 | 0.481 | 0.533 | 0.522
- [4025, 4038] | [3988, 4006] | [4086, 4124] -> 0.1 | 0.494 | 0.501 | 0.496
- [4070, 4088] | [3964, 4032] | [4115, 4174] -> -0.6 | 0.436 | 0.532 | 0.489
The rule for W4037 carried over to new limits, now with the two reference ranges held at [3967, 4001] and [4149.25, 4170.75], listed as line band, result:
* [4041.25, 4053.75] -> -1.28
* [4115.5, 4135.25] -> -0.77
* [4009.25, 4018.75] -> -2.20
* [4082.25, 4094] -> -1.22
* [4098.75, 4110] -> 0.89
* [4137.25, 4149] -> -0.31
